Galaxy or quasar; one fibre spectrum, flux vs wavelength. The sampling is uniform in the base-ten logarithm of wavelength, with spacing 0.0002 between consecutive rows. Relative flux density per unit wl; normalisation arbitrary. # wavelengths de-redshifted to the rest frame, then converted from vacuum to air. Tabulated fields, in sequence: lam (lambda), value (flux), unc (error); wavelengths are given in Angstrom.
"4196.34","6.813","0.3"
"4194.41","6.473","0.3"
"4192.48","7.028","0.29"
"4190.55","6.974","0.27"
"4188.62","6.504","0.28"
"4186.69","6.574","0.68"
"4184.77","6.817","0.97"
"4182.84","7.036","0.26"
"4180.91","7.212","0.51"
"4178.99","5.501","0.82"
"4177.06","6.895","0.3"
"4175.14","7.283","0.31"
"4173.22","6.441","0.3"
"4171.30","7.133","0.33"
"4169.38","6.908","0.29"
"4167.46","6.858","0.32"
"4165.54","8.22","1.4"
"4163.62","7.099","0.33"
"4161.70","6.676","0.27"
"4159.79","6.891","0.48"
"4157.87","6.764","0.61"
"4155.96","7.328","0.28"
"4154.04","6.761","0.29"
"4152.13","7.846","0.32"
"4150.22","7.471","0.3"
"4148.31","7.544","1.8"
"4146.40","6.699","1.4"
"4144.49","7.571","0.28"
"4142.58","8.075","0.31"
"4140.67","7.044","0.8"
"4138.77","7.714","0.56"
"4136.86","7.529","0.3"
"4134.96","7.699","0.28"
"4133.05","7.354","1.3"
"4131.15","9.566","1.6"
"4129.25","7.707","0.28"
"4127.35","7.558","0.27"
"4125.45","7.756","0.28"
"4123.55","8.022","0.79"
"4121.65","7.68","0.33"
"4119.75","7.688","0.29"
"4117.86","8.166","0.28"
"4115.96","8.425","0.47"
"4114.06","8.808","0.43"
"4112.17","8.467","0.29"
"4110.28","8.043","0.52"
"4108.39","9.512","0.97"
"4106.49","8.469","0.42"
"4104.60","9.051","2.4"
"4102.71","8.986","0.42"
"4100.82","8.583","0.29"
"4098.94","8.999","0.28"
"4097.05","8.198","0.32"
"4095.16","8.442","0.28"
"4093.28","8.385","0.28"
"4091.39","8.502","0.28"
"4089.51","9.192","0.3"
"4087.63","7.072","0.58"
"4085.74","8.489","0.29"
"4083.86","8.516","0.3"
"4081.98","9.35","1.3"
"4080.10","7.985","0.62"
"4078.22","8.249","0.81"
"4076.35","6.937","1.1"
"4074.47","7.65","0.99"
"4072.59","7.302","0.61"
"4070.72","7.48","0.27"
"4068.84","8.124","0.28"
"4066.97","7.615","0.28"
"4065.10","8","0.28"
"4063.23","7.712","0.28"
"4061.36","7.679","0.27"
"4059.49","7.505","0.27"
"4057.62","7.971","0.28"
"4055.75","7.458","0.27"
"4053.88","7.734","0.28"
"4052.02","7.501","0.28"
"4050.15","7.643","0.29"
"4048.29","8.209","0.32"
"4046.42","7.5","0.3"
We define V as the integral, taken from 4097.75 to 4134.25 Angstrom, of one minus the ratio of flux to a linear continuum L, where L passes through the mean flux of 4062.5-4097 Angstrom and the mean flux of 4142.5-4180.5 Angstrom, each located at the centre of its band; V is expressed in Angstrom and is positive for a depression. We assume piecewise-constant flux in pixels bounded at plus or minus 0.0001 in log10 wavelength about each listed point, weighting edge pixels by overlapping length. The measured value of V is -3.5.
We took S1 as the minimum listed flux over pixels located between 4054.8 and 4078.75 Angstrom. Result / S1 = 6.937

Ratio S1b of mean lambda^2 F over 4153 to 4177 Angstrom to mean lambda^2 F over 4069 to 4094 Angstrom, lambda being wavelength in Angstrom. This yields 0.91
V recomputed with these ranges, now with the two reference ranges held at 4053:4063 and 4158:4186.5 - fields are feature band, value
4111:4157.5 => -3.8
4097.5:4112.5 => -2.9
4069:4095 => -2.0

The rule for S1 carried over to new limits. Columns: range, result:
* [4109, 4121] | 7.688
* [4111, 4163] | 6.676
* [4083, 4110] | 7.072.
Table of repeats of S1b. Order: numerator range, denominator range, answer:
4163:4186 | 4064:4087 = 0.91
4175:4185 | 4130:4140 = 0.87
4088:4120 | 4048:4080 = 1.14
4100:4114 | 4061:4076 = 1.16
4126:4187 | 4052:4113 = 0.92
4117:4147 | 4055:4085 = 1.02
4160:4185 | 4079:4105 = 0.84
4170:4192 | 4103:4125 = 0.83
